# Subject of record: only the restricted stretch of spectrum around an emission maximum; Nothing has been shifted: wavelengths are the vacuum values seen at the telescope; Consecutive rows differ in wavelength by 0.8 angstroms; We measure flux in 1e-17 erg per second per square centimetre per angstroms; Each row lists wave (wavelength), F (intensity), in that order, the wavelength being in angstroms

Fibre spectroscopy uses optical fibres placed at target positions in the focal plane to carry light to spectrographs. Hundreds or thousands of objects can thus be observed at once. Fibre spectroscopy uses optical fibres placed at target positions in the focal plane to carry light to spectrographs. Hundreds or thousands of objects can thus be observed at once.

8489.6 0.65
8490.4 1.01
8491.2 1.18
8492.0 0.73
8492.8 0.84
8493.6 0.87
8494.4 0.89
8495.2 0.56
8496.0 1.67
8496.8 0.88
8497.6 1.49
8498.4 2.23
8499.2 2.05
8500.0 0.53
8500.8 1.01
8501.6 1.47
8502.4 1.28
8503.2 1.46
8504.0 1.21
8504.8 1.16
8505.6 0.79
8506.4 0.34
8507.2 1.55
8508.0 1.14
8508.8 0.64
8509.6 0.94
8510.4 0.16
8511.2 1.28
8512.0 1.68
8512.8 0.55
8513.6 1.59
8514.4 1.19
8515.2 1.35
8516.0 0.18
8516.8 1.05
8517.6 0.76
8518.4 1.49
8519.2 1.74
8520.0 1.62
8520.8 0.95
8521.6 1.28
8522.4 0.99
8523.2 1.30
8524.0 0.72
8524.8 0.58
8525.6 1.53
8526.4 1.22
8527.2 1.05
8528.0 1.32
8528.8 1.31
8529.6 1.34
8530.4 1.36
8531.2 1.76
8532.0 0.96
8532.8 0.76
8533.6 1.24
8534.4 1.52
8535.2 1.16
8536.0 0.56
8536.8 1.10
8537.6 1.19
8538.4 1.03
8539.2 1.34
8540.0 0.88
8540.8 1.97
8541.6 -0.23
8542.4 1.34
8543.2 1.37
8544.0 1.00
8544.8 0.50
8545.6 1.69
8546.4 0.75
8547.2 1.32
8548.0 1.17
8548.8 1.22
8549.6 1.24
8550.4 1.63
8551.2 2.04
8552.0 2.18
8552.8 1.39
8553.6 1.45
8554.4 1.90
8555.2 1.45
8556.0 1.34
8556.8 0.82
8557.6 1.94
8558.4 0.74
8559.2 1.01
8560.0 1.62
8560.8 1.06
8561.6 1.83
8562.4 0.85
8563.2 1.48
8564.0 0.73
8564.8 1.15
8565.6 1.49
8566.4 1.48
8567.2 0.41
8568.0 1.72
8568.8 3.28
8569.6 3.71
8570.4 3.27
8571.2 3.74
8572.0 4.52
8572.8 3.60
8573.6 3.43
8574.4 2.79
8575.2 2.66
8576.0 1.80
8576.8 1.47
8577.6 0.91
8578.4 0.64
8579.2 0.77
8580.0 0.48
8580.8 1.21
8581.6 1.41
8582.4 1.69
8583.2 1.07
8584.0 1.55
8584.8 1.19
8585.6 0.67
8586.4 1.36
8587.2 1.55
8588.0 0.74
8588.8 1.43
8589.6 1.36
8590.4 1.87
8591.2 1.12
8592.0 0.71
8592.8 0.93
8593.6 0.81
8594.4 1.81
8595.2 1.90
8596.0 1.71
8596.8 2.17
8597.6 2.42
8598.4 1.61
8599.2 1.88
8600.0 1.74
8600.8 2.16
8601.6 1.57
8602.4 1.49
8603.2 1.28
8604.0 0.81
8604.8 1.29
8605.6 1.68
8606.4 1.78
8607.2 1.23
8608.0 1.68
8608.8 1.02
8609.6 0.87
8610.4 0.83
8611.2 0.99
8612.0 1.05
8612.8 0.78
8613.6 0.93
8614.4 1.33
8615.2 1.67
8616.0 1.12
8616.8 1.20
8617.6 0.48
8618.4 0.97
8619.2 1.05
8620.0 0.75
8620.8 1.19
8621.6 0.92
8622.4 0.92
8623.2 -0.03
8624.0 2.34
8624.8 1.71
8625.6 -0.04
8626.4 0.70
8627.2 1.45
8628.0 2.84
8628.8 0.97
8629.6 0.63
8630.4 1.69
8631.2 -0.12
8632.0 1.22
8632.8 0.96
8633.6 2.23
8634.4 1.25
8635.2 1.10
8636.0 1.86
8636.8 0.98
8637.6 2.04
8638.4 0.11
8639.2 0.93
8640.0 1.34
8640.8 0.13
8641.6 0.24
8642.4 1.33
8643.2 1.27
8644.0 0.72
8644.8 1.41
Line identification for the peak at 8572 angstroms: H-alpha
